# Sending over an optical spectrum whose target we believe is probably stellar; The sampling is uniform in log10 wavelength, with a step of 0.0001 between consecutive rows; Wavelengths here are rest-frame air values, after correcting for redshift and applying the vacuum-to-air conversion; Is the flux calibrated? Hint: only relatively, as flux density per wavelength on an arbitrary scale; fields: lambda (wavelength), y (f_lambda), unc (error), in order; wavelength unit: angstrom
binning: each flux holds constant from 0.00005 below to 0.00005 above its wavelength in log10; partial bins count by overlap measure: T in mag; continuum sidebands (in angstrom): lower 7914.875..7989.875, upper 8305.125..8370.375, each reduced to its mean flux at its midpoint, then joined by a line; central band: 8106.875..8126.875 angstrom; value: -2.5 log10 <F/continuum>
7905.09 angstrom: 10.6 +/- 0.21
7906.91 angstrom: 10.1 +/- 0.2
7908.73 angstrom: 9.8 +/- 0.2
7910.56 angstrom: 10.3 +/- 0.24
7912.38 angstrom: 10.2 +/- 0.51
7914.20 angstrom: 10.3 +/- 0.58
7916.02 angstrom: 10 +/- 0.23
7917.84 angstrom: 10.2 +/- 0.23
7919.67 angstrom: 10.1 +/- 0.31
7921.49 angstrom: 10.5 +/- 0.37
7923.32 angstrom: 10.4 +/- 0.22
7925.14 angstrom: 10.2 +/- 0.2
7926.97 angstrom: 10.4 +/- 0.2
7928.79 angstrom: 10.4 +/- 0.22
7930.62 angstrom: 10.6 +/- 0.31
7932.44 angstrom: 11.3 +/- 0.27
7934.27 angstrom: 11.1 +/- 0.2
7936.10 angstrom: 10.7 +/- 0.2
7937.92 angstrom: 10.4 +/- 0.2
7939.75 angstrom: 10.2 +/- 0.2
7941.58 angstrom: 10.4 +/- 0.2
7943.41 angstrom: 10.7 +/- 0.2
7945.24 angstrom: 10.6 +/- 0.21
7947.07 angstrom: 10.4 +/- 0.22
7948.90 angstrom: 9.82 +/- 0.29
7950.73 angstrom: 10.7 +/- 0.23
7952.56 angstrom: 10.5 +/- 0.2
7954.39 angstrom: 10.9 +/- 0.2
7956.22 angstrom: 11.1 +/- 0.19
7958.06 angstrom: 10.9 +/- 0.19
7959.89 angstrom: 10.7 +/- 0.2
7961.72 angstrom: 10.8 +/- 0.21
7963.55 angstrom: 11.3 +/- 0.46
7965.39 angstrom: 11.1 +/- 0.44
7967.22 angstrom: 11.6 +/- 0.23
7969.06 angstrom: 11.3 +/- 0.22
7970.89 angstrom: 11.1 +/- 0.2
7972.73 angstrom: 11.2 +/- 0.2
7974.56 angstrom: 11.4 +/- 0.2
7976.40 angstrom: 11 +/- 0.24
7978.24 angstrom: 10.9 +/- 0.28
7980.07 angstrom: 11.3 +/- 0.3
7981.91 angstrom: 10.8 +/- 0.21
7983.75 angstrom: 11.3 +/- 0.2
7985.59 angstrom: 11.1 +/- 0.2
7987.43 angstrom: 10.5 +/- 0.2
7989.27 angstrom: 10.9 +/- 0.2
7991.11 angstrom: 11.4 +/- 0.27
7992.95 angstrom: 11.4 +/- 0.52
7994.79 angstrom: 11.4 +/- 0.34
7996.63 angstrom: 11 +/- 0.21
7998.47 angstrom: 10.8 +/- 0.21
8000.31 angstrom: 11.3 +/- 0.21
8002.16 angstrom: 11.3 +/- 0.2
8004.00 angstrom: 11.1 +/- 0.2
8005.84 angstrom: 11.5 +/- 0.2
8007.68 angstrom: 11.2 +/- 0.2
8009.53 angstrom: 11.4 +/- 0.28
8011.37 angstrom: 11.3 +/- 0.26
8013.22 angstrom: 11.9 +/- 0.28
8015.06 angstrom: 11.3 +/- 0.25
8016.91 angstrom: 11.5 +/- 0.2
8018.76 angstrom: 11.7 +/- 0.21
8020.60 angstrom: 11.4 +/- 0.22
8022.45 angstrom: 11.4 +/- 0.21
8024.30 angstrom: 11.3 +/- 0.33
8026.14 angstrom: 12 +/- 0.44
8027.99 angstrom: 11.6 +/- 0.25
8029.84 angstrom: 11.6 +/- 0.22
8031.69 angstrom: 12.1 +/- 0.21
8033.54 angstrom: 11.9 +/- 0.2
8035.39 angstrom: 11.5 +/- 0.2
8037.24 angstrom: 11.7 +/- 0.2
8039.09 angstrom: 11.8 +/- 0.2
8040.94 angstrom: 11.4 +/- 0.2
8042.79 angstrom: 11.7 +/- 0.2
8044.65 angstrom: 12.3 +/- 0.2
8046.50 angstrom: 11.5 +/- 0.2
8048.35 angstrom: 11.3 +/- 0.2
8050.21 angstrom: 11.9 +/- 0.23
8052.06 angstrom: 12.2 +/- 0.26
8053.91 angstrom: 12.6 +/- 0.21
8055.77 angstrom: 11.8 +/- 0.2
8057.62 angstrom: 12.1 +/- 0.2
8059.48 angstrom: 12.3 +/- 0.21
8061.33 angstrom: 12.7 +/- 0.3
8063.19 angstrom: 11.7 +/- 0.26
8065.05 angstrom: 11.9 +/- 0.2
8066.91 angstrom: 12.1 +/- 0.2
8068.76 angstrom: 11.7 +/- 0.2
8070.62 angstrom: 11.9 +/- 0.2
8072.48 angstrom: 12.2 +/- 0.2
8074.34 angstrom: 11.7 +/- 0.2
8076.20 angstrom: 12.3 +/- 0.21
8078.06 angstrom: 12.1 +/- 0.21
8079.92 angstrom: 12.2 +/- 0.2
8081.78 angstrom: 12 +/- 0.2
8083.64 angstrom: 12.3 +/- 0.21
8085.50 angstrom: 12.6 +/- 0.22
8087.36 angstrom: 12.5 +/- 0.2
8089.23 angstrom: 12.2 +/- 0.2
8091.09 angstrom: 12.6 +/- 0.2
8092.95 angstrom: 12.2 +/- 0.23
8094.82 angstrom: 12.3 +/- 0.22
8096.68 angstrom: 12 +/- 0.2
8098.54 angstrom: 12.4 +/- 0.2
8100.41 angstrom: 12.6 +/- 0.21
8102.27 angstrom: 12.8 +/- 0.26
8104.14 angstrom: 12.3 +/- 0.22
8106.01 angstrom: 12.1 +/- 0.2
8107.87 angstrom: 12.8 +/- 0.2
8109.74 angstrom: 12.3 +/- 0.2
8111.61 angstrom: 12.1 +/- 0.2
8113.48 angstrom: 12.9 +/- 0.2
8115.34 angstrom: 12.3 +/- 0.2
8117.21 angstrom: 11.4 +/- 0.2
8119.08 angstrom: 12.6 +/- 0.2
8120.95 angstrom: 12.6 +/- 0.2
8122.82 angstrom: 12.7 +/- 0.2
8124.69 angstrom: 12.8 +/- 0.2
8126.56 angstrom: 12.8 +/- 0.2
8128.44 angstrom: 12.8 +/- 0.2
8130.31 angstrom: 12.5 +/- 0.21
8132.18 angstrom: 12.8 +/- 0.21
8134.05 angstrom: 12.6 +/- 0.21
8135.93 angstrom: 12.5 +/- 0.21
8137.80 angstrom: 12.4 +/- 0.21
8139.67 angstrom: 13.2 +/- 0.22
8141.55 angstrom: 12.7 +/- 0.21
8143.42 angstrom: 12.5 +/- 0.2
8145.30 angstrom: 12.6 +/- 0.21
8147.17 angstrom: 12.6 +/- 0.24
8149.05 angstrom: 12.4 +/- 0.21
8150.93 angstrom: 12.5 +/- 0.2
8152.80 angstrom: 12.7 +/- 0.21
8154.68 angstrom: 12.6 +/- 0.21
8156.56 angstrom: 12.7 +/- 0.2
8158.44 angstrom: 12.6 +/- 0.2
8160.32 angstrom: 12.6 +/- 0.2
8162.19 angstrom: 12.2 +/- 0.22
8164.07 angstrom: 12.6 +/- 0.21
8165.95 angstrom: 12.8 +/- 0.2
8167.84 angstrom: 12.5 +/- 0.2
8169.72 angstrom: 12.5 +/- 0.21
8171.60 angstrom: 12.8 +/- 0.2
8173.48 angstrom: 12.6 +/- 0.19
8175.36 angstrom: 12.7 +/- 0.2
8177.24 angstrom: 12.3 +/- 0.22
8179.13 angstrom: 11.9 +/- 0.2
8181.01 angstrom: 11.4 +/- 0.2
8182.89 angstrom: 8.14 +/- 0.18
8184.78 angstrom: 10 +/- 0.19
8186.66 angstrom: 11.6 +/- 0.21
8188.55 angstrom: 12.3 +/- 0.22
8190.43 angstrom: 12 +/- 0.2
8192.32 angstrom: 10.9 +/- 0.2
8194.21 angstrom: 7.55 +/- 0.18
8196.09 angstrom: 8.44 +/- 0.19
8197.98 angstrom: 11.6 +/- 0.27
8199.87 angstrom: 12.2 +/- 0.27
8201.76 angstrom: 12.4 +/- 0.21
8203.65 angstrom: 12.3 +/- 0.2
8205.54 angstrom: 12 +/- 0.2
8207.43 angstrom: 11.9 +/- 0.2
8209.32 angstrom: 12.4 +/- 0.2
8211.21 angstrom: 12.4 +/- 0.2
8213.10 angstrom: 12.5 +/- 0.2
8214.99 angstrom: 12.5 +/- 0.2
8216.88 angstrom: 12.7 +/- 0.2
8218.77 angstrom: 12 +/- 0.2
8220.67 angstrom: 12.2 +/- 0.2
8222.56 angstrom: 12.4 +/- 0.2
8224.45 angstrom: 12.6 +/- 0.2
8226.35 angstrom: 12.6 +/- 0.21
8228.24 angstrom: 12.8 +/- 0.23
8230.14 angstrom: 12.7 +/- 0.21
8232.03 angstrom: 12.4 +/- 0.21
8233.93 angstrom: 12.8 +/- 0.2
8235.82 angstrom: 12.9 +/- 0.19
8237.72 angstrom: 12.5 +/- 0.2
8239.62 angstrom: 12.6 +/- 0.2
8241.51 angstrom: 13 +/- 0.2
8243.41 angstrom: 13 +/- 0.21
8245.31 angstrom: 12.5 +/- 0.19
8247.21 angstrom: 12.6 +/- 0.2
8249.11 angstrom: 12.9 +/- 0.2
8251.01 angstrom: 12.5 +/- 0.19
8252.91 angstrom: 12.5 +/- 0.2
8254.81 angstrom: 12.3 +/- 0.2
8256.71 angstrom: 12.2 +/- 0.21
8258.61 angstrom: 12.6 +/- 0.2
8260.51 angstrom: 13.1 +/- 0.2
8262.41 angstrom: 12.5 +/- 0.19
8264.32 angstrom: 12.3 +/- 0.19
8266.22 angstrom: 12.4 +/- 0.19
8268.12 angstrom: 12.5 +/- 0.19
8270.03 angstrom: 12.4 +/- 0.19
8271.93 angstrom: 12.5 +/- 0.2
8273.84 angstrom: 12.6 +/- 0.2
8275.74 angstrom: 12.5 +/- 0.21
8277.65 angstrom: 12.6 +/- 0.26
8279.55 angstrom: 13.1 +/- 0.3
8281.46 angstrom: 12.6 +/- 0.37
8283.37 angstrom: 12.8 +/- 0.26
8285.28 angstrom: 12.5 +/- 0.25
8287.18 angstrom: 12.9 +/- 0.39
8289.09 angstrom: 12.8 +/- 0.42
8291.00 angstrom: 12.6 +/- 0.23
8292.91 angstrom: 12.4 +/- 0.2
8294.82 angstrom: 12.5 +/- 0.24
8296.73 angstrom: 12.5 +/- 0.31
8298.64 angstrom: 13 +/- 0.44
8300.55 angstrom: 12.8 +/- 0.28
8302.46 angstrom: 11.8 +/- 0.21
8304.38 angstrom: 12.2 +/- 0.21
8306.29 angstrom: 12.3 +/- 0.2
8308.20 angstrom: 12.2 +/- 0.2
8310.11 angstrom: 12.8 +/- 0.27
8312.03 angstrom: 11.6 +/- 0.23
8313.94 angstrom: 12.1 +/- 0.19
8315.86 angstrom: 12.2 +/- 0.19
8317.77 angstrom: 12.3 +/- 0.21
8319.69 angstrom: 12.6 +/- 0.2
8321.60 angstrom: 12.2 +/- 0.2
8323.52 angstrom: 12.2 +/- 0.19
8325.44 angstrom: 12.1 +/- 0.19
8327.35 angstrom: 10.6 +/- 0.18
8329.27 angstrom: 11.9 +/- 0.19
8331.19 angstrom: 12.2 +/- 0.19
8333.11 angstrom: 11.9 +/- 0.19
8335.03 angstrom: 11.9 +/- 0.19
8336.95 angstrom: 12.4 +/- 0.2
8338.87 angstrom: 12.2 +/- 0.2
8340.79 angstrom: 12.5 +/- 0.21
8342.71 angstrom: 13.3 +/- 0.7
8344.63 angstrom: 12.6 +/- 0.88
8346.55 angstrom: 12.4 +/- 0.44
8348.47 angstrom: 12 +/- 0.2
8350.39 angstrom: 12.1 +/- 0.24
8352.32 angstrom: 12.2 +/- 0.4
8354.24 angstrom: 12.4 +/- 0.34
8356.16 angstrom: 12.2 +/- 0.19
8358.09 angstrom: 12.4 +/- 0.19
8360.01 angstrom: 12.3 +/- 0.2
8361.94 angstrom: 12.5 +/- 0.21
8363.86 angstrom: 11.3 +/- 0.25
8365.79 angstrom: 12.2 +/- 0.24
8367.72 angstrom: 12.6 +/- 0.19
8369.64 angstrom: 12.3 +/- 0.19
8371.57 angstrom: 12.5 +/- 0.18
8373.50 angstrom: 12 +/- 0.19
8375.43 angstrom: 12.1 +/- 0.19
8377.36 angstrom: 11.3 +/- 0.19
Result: -0.10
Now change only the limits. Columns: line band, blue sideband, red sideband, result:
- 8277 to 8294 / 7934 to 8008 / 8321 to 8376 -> -0.06 mag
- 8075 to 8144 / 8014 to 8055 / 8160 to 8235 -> -0.06 mag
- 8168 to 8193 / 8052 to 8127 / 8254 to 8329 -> 0.06 mag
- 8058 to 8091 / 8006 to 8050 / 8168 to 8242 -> -0.04 mag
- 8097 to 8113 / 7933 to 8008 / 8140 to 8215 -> -0.07 mag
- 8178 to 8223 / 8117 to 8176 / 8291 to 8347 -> 0.09 mag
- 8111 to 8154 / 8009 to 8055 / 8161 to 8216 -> -0.08 mag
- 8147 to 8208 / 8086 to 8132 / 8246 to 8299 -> 0.06 mag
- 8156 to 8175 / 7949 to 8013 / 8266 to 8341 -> -0.07 mag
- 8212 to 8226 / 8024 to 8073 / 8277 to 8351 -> -0.02 mag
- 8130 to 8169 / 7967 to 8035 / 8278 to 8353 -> -0.07 mag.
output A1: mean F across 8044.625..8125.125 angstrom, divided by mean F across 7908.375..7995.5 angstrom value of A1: 1.14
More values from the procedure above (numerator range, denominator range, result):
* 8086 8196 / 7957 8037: 1.08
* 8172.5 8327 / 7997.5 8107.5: 1.03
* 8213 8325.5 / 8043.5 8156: 1.01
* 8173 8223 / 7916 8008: 1.07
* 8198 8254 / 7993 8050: 1.09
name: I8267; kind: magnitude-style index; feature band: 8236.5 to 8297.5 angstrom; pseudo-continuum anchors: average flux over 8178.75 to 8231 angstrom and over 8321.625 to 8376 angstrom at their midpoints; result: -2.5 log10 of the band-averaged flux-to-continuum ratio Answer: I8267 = -0.06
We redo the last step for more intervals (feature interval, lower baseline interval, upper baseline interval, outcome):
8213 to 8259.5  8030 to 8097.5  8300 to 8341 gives -0.04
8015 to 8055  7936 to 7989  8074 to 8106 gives 0.00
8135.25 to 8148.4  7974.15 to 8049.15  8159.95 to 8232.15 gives -0.08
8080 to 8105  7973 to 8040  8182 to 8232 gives -0.08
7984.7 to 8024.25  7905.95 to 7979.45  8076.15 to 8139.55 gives 0.00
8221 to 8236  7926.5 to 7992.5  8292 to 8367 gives -0.07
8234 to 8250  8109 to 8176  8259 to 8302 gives -0.01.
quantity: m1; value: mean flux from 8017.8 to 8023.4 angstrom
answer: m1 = 11.5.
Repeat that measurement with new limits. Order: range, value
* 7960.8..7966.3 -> 11.1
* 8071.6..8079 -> 12.1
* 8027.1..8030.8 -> 11.6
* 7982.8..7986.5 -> 11.2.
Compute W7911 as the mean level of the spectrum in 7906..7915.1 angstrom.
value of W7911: 10.1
